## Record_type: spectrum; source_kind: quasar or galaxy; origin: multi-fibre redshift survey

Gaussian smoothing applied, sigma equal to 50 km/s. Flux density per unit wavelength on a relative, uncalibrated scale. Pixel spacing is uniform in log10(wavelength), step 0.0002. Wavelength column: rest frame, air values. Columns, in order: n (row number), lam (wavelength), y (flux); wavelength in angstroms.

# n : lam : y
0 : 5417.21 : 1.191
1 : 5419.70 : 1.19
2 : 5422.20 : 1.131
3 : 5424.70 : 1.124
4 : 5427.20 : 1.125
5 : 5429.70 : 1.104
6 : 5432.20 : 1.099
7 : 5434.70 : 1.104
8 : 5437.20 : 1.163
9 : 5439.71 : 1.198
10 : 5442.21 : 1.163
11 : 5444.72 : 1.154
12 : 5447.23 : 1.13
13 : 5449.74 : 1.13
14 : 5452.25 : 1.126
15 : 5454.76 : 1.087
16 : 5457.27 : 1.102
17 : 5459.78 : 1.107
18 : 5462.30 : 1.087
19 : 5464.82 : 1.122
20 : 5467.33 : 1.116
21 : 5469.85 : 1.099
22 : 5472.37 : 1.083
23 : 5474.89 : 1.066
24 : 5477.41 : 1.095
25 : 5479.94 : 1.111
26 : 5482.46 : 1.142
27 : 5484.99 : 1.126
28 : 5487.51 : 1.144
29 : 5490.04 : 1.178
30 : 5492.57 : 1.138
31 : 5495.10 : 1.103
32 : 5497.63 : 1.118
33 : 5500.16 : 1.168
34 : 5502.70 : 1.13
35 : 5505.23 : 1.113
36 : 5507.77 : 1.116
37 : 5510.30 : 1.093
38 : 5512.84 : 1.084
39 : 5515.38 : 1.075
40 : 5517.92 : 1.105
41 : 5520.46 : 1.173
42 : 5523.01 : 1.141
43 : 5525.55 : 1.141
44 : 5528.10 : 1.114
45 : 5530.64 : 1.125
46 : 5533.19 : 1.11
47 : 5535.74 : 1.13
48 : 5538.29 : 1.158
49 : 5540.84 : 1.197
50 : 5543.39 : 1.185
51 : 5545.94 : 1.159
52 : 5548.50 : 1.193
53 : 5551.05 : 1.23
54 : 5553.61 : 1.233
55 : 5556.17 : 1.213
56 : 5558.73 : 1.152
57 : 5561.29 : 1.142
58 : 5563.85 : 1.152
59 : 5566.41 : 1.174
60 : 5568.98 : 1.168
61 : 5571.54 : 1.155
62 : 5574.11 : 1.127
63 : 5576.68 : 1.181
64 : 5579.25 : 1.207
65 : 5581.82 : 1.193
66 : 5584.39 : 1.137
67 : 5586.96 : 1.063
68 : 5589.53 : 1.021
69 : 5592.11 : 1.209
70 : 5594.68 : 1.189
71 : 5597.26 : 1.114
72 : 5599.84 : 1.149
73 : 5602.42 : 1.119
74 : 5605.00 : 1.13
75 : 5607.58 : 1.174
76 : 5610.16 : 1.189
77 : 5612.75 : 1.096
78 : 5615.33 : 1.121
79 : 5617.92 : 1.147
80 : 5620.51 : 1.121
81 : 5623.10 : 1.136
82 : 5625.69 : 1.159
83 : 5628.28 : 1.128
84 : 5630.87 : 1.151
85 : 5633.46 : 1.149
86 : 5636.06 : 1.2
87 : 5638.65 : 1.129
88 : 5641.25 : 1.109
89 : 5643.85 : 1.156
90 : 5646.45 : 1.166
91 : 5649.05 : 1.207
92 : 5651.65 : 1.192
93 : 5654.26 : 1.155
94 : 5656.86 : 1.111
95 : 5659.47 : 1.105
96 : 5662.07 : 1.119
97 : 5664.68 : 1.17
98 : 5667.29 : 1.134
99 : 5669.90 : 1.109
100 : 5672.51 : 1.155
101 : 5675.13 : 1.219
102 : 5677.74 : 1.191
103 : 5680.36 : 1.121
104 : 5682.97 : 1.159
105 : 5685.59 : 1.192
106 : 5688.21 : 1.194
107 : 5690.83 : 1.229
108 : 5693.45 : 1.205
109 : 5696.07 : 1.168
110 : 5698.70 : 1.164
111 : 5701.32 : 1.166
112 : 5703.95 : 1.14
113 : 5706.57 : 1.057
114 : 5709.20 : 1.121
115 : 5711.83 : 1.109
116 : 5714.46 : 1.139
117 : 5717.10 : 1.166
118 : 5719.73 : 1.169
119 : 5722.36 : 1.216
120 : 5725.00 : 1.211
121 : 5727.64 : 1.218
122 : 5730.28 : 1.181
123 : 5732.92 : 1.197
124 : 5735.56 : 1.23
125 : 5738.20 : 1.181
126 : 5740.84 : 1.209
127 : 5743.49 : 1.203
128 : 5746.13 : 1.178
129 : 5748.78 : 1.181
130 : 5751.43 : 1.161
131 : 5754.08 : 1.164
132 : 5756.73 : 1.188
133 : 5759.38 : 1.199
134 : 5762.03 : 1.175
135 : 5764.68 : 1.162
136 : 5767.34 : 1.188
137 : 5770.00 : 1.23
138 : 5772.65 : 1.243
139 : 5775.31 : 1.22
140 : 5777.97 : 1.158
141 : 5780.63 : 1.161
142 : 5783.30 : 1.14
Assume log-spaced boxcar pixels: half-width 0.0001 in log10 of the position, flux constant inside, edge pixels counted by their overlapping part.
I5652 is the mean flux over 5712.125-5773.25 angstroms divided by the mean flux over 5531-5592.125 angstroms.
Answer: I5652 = 1.02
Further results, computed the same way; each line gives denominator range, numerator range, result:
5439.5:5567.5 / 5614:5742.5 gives 1.02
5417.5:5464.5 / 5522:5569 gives 1.03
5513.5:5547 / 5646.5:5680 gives 1.01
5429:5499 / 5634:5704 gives 1.04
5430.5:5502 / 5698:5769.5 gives 1.04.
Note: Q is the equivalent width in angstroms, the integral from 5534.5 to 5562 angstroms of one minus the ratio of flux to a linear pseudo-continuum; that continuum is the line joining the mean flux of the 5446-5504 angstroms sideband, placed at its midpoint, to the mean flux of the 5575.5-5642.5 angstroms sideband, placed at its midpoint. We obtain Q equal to -1.22 angstroms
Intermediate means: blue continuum 1.12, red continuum 1.14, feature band 1.18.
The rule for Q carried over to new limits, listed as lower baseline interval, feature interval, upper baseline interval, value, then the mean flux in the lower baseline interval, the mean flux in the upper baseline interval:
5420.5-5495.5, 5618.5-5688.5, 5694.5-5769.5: 0.39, 1.12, 1.17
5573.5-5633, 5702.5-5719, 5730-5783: 0.72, 1.14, 1.19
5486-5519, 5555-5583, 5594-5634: -0.90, 1.12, 1.14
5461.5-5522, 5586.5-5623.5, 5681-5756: 0.40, 1.12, 1.17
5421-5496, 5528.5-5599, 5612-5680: -1.42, 1.12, 1.15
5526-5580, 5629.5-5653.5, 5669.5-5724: 0.04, 1.17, 1.16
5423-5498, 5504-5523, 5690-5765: 0.36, 1.12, 1.18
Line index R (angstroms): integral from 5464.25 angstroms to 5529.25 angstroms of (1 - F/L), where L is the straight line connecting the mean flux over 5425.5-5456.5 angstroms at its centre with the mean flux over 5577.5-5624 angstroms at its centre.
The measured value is 0.9 angstroms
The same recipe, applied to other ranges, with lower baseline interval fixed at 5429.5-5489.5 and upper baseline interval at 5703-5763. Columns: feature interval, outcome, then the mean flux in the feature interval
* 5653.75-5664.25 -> 0.3 angstroms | 1.12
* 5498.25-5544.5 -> 0.1 angstroms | 1.13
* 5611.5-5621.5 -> 0.3 angstroms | 1.12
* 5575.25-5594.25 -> 0.0 angstroms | 1.15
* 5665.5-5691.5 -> -0.1 angstroms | 1.17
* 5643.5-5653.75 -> -0.2 angstroms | 1.18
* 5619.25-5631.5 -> 0.2 angstroms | 1.14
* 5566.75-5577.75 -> -0.2 angstroms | 1.16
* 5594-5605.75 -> 0.1 angstroms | 1.14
